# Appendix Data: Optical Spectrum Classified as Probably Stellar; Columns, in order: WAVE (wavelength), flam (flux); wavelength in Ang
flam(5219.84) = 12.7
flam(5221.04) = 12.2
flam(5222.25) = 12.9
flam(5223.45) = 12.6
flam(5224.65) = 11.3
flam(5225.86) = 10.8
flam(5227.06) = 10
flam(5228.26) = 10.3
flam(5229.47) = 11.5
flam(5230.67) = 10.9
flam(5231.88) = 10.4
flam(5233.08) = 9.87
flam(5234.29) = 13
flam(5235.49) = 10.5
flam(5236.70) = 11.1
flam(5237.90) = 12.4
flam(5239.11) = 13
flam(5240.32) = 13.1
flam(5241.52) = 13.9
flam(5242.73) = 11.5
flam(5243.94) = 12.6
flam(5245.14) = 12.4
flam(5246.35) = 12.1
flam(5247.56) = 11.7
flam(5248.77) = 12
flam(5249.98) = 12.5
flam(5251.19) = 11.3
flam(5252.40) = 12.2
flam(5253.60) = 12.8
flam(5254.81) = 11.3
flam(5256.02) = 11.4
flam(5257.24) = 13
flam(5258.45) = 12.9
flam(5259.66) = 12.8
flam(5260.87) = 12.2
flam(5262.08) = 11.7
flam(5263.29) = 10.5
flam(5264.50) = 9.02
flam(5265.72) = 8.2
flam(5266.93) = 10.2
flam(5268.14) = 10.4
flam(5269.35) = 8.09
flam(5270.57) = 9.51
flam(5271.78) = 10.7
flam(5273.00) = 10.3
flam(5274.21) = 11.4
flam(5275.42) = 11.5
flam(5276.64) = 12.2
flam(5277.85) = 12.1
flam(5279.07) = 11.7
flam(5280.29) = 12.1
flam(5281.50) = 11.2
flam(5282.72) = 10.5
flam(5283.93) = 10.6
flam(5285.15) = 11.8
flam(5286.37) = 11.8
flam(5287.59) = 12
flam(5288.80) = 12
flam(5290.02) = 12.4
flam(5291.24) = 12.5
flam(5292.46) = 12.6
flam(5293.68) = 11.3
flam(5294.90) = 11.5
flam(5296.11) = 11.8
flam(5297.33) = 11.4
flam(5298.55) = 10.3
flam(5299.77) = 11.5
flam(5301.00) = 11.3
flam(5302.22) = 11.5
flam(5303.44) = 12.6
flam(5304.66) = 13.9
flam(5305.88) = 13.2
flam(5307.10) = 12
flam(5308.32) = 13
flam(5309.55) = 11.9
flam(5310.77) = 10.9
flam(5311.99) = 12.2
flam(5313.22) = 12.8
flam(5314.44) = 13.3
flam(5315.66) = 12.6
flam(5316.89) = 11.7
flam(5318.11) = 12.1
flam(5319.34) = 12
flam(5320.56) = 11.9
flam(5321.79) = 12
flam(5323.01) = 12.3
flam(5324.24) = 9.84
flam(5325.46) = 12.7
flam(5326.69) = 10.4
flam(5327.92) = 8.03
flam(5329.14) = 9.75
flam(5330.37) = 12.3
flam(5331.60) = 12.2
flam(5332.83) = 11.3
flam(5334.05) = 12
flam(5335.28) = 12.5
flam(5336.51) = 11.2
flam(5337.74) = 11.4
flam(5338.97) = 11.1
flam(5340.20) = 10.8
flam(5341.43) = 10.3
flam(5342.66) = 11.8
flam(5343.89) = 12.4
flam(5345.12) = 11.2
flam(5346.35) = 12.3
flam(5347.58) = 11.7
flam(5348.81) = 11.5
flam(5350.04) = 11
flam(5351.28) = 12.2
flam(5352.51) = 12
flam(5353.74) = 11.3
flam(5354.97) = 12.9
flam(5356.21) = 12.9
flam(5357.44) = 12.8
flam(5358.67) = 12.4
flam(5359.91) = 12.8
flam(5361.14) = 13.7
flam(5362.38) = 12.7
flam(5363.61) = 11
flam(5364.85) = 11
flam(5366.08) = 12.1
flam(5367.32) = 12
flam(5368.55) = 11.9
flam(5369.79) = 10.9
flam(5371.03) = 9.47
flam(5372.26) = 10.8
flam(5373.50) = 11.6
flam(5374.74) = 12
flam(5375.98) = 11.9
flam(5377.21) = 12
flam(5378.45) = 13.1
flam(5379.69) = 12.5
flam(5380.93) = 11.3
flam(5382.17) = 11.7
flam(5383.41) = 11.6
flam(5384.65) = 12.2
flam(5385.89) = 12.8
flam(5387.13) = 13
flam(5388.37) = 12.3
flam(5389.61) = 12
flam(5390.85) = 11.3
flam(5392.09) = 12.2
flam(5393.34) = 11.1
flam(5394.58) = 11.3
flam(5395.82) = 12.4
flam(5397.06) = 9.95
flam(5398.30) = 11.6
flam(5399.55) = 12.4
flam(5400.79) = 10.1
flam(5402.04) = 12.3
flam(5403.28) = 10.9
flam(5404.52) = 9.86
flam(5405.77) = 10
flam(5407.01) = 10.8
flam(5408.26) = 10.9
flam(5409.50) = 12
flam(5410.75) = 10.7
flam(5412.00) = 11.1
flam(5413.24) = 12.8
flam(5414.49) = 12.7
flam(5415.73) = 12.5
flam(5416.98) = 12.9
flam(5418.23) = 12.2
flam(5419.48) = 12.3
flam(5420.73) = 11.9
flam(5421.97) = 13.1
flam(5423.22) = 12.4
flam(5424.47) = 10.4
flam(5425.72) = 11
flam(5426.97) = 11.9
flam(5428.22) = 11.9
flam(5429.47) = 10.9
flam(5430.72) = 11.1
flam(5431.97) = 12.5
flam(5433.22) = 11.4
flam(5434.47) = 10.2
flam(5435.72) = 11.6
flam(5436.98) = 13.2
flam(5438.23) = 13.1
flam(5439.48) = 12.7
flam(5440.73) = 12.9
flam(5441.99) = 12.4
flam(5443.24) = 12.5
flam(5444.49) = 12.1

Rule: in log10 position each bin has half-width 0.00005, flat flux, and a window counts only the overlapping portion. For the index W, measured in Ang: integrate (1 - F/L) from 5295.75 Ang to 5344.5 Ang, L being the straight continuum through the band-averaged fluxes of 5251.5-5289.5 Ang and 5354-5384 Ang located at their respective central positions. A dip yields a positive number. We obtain -0.47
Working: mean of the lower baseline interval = 11.2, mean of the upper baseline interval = 12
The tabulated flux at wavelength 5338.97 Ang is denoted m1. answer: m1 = 11.1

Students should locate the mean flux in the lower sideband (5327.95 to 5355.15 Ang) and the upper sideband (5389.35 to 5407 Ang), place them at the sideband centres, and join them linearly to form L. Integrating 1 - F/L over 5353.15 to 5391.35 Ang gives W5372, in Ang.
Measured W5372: -2.2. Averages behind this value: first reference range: 11.5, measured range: 12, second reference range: 11.2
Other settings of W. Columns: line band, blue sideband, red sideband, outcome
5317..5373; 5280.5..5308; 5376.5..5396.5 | 1.5 Ang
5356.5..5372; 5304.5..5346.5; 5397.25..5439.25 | -0.3 Ang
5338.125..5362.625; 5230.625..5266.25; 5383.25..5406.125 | -0.7 Ang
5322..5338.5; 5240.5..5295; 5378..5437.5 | 0.5 Ang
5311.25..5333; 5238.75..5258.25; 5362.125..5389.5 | 0.7 Ang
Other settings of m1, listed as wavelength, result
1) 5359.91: 12.8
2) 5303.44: 12.6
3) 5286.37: 11.8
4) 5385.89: 12.8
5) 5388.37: 12.3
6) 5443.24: 12.5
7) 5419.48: 12.3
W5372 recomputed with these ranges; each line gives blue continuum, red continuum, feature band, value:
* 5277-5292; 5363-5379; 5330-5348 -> 0.0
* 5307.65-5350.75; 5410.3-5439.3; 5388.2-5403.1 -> 0.4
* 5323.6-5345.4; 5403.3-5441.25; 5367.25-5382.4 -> -0.2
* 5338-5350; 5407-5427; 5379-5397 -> -0.3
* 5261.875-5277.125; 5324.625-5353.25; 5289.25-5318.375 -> -3.5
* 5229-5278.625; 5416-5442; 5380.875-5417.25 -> 0.9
